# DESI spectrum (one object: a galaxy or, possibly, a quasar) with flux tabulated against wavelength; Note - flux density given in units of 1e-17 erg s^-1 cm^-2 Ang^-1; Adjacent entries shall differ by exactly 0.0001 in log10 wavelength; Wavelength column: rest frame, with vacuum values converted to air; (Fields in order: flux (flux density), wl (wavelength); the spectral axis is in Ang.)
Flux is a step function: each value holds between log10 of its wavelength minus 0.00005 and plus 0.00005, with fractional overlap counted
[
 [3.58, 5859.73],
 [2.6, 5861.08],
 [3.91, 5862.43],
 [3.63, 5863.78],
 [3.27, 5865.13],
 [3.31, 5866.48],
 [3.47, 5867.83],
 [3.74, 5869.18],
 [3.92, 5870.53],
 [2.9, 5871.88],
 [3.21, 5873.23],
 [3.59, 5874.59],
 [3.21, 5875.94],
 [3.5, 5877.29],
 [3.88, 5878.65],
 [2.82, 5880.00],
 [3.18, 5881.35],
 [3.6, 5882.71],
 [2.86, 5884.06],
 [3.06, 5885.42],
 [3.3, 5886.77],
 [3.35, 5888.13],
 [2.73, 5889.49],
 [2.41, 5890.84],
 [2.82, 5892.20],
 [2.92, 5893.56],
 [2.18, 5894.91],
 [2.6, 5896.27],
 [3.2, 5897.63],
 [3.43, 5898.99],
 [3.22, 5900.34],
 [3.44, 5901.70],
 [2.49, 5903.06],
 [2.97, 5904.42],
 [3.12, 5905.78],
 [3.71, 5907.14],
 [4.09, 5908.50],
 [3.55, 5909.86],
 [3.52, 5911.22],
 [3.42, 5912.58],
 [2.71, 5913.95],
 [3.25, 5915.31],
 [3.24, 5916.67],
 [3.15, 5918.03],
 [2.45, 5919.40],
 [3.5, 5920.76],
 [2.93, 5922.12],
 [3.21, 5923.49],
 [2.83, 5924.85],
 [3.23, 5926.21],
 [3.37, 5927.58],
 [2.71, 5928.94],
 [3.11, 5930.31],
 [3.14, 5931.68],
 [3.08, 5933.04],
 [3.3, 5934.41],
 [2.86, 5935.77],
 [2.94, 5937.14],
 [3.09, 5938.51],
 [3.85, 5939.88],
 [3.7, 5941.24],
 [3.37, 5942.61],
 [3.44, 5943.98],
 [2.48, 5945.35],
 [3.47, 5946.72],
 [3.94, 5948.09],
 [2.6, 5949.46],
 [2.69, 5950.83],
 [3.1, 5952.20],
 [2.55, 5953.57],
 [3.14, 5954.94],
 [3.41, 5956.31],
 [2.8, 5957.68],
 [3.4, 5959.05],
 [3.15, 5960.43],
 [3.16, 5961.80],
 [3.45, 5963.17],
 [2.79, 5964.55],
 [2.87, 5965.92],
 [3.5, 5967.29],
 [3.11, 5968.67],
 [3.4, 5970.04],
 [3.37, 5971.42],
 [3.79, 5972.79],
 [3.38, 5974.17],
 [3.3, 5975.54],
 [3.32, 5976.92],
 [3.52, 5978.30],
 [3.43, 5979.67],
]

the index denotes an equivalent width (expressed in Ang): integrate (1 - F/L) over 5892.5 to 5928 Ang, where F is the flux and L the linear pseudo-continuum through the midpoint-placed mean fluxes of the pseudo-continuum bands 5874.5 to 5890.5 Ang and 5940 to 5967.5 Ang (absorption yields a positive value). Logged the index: 0.69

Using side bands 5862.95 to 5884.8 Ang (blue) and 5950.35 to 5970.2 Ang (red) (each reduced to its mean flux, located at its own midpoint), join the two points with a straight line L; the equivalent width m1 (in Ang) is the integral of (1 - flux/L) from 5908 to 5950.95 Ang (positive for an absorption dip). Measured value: 0.04 Ang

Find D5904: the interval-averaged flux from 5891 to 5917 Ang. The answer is 3.14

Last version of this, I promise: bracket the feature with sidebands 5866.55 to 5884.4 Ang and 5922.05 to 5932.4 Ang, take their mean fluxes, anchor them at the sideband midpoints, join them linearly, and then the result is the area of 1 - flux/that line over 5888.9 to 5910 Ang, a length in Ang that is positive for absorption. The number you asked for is 1.3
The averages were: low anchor 3.38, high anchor 3.07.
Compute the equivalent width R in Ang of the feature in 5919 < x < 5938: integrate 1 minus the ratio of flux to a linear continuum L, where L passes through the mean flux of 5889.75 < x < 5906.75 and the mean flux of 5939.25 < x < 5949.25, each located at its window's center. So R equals 1.1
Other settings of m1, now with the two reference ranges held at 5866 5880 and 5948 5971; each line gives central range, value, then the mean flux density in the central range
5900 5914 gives -0.1 Ang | 3.32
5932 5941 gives 0.0 Ang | 3.21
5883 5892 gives 1.1 Ang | 2.97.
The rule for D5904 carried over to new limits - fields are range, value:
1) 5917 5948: 3.16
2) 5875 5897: 3.03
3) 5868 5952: 3.17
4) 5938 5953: 3.24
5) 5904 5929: 3.22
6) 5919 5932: 3.06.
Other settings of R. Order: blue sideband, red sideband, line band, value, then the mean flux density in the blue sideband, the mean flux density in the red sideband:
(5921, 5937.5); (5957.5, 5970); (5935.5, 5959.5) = -0.30 Ang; 3.07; 3.16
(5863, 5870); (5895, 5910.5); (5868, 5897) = 2.08 Ang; 3.5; 3.21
